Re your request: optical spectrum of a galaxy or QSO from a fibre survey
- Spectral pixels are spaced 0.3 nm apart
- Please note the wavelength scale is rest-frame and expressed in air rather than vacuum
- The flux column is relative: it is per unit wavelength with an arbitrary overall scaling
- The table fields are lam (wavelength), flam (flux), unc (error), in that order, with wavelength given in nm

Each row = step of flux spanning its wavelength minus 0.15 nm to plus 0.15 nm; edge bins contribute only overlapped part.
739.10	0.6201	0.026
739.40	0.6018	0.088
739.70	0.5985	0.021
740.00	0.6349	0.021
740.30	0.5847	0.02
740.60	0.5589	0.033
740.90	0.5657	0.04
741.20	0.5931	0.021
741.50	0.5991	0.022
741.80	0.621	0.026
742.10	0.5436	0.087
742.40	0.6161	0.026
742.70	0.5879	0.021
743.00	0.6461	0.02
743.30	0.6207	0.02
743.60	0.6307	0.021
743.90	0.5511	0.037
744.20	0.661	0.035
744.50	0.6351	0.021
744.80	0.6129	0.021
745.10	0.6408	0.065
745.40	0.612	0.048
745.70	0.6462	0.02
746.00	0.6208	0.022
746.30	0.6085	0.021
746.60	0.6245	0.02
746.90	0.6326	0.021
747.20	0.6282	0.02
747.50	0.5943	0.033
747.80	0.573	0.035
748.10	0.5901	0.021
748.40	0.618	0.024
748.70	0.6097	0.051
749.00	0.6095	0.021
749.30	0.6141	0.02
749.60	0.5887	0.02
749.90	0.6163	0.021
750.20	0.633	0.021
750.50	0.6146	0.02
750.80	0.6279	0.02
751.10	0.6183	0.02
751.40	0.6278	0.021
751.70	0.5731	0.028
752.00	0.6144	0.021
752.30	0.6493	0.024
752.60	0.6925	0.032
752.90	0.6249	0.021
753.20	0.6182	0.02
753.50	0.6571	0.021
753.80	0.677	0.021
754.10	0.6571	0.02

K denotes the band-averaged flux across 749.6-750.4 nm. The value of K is 0.617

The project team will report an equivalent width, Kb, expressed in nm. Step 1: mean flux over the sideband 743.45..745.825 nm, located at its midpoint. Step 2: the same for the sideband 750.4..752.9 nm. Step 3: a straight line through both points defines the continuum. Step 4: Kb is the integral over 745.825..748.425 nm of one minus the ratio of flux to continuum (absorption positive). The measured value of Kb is 0.06 nm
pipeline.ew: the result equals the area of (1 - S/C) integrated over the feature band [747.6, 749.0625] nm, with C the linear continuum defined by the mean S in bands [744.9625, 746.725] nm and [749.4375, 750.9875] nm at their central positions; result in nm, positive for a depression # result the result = 0.05 nm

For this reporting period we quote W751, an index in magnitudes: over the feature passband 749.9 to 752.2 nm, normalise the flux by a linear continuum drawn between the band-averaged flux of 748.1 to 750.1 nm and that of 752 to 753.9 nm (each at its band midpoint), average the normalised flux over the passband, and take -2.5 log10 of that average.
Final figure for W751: 0.02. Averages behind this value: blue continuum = 0.609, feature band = 0.616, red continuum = 0.649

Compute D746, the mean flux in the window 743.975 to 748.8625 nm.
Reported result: 0.618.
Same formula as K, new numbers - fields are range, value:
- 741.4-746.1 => 0.615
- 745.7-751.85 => 0.612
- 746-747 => 0.621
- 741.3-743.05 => 0.6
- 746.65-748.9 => 0.607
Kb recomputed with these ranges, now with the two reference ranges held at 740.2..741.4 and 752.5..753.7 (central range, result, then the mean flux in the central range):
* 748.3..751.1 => 0.058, 0.615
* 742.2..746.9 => -0.178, 0.621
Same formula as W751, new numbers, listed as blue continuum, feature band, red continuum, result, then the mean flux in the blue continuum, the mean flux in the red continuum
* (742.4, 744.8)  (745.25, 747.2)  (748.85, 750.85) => -0.01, 0.618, 0.614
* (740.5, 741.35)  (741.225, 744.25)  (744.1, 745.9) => -0.01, 0.573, 0.634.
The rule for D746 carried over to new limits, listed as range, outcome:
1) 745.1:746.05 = 0.629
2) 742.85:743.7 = 0.633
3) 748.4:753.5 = 0.622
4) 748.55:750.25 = 0.611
